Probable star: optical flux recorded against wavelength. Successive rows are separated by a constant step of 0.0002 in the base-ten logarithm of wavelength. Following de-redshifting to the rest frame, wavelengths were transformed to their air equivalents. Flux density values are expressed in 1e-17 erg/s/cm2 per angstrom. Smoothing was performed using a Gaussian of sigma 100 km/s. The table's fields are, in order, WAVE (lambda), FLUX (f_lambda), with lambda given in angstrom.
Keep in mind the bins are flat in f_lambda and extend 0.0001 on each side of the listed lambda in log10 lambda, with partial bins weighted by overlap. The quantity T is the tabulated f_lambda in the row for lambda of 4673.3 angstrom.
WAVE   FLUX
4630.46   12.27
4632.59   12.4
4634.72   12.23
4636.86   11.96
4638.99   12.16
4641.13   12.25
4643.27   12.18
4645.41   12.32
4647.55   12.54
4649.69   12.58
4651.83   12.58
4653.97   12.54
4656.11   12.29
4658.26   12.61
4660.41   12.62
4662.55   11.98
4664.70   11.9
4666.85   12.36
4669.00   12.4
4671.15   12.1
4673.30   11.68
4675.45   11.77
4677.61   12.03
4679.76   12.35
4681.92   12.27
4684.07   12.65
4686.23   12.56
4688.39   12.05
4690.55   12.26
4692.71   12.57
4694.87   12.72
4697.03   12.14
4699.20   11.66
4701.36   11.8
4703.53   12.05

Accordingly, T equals 11.68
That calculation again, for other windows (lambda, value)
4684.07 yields 12.65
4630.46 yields 12.27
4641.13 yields 12.25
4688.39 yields 12.05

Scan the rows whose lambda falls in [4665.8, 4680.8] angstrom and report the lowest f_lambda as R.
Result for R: 11.68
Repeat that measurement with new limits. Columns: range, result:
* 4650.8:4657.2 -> 12.29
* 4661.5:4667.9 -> 11.9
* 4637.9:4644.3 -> 12.16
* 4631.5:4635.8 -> 12.23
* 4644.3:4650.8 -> 12.32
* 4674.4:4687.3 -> 11.77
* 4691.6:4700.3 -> 11.66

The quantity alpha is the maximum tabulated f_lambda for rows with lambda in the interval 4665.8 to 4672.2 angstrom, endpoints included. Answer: 12.4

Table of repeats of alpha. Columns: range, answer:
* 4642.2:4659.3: 12.61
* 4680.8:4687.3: 12.65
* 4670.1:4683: 12.35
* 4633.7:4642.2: 12.25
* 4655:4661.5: 12.62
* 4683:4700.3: 12.72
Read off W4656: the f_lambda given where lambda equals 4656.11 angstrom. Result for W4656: 12.29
